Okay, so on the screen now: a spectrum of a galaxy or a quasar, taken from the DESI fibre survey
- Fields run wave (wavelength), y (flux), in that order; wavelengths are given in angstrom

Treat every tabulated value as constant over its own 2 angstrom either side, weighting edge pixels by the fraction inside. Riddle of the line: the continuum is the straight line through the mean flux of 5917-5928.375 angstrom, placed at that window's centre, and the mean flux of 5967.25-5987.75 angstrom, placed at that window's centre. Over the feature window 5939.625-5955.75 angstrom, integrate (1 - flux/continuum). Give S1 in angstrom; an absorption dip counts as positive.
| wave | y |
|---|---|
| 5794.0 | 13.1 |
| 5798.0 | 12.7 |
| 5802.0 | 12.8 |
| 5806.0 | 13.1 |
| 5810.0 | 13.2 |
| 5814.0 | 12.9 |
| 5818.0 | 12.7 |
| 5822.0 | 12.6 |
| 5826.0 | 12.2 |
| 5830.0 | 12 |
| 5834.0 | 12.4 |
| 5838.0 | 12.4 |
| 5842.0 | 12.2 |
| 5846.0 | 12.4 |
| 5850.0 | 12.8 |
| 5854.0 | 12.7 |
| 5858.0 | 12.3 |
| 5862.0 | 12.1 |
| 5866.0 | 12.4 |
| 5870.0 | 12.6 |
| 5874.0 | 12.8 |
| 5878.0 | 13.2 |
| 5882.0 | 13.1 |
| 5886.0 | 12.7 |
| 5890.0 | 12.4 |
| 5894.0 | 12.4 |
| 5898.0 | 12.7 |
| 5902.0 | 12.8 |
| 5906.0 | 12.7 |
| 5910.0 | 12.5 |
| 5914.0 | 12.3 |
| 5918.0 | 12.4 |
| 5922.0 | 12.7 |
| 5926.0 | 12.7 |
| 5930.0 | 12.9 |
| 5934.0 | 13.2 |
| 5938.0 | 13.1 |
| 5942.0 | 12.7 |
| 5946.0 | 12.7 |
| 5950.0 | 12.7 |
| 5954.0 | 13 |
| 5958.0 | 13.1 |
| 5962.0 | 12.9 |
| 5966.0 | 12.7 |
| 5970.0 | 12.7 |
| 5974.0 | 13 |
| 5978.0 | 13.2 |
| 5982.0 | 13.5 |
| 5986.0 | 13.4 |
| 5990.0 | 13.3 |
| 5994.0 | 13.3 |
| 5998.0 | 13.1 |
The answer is 0.10 angstrom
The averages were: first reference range 12.6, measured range 12.8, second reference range 13.1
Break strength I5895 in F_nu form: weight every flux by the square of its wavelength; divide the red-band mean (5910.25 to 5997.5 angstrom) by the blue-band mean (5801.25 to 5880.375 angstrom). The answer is 1.07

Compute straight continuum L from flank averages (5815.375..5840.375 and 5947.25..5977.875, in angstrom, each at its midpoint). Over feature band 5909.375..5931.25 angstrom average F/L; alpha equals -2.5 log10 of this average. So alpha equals 0.01 mag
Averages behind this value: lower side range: 12.4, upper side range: 12.9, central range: 12.6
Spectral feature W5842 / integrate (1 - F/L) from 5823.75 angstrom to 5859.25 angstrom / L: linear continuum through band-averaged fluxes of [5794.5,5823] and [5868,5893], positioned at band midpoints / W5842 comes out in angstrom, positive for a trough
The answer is 1.3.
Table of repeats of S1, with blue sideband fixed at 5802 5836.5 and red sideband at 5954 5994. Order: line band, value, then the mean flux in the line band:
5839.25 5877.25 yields 0.8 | 12.5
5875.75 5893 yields 0.0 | 12.8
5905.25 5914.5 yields 0.3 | 12.5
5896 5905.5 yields 0.1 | 12.7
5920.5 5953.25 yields 0.4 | 12.8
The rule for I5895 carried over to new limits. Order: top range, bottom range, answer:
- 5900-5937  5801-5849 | 1.04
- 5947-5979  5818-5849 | 1.09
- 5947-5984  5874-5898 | 1.04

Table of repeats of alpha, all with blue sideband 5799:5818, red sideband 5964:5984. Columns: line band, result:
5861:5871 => 0.05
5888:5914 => 0.04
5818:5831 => 0.05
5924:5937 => 0.00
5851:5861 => 0.04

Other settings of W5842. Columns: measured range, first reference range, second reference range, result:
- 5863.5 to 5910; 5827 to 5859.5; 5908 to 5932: -0.7 angstrom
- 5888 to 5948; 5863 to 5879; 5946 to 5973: 0.4 angstrom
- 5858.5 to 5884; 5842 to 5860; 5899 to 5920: -0.3 angstrom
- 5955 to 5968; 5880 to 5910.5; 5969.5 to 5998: 0.2 angstrom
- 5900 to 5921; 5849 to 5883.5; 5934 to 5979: 0.4 angstrom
